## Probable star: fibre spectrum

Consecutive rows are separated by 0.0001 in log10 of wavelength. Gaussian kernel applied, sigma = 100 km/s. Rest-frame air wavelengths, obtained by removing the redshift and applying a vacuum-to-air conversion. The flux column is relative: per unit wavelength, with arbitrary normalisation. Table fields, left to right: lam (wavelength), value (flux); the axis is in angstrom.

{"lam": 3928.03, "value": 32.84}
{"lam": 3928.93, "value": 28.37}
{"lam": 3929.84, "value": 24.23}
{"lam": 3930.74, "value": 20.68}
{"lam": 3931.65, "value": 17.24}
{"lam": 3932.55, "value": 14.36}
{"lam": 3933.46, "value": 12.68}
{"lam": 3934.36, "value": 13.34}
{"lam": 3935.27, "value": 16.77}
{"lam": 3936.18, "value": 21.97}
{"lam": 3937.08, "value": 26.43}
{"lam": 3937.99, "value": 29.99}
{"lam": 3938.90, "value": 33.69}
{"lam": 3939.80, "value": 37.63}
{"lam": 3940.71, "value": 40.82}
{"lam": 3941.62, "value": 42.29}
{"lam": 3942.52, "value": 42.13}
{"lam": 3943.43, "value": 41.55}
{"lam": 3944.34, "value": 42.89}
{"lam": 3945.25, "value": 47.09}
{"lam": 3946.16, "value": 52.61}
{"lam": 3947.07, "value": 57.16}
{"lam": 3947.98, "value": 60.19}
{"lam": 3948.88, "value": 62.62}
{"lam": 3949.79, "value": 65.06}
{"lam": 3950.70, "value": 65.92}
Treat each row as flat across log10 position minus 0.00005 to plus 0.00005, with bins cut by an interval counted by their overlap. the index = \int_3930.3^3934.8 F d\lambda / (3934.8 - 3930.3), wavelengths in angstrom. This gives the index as 15.7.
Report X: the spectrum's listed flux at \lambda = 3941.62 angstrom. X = 42.29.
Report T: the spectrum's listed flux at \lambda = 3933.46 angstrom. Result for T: 12.68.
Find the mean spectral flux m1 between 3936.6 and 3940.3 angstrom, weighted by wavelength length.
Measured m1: 32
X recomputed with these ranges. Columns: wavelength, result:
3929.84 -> 24.23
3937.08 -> 26.43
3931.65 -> 17.24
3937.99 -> 29.99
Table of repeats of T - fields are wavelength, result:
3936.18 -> 21.97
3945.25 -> 47.09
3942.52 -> 42.13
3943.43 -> 41.55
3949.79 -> 65.06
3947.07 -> 57.16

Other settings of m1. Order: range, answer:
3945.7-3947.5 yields 54.8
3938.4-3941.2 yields 37.3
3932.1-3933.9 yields 13.5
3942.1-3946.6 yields 45.2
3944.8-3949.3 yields 56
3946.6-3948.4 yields 58.5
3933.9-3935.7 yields 15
